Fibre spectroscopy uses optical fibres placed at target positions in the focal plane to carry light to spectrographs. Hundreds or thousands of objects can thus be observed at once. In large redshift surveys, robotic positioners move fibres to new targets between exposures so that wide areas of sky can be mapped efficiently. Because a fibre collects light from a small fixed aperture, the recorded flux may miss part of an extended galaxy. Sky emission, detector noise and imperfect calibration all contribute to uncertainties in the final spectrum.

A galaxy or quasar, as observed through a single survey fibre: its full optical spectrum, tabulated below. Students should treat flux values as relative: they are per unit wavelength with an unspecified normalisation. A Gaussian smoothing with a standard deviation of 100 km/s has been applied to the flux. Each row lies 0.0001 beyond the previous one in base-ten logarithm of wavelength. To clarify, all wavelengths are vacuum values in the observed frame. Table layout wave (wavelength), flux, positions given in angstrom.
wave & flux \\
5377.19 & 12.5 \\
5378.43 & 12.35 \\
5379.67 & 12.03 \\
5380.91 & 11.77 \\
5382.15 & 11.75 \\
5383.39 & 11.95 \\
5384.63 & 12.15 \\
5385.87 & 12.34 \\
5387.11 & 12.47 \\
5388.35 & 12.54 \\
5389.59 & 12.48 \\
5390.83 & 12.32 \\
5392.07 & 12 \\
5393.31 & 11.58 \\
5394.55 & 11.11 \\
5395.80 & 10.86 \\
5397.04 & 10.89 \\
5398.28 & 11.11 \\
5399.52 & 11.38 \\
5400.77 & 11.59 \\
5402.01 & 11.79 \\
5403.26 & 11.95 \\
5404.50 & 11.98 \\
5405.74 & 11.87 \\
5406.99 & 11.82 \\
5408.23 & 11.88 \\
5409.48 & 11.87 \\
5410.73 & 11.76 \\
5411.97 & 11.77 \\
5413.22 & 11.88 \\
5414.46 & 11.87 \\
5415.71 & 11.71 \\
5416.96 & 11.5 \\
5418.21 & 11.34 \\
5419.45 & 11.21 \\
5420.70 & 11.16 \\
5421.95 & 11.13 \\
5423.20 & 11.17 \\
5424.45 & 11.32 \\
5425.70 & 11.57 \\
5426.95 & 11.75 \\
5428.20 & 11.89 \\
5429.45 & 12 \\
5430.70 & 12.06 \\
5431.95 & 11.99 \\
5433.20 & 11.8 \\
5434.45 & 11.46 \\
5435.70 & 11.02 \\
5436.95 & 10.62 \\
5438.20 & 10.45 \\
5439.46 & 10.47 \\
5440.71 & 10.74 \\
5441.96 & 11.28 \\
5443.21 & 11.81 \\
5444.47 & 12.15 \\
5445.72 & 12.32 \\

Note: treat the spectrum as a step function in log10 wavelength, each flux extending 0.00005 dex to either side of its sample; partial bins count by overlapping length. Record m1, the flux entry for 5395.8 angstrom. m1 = 10.86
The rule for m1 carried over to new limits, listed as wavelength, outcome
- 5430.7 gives 12.06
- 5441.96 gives 11.28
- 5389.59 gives 12.48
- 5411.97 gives 11.77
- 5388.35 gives 12.54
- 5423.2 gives 11.17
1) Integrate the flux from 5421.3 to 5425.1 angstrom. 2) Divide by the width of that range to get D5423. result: 11.2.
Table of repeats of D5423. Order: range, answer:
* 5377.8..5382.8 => 12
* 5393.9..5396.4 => 11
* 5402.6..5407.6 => 11.9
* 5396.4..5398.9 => 11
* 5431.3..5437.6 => 11.4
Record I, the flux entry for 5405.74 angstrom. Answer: 11.87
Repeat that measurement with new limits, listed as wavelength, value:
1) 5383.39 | 11.95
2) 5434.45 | 11.46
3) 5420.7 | 11.16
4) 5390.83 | 12.32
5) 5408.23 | 11.88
